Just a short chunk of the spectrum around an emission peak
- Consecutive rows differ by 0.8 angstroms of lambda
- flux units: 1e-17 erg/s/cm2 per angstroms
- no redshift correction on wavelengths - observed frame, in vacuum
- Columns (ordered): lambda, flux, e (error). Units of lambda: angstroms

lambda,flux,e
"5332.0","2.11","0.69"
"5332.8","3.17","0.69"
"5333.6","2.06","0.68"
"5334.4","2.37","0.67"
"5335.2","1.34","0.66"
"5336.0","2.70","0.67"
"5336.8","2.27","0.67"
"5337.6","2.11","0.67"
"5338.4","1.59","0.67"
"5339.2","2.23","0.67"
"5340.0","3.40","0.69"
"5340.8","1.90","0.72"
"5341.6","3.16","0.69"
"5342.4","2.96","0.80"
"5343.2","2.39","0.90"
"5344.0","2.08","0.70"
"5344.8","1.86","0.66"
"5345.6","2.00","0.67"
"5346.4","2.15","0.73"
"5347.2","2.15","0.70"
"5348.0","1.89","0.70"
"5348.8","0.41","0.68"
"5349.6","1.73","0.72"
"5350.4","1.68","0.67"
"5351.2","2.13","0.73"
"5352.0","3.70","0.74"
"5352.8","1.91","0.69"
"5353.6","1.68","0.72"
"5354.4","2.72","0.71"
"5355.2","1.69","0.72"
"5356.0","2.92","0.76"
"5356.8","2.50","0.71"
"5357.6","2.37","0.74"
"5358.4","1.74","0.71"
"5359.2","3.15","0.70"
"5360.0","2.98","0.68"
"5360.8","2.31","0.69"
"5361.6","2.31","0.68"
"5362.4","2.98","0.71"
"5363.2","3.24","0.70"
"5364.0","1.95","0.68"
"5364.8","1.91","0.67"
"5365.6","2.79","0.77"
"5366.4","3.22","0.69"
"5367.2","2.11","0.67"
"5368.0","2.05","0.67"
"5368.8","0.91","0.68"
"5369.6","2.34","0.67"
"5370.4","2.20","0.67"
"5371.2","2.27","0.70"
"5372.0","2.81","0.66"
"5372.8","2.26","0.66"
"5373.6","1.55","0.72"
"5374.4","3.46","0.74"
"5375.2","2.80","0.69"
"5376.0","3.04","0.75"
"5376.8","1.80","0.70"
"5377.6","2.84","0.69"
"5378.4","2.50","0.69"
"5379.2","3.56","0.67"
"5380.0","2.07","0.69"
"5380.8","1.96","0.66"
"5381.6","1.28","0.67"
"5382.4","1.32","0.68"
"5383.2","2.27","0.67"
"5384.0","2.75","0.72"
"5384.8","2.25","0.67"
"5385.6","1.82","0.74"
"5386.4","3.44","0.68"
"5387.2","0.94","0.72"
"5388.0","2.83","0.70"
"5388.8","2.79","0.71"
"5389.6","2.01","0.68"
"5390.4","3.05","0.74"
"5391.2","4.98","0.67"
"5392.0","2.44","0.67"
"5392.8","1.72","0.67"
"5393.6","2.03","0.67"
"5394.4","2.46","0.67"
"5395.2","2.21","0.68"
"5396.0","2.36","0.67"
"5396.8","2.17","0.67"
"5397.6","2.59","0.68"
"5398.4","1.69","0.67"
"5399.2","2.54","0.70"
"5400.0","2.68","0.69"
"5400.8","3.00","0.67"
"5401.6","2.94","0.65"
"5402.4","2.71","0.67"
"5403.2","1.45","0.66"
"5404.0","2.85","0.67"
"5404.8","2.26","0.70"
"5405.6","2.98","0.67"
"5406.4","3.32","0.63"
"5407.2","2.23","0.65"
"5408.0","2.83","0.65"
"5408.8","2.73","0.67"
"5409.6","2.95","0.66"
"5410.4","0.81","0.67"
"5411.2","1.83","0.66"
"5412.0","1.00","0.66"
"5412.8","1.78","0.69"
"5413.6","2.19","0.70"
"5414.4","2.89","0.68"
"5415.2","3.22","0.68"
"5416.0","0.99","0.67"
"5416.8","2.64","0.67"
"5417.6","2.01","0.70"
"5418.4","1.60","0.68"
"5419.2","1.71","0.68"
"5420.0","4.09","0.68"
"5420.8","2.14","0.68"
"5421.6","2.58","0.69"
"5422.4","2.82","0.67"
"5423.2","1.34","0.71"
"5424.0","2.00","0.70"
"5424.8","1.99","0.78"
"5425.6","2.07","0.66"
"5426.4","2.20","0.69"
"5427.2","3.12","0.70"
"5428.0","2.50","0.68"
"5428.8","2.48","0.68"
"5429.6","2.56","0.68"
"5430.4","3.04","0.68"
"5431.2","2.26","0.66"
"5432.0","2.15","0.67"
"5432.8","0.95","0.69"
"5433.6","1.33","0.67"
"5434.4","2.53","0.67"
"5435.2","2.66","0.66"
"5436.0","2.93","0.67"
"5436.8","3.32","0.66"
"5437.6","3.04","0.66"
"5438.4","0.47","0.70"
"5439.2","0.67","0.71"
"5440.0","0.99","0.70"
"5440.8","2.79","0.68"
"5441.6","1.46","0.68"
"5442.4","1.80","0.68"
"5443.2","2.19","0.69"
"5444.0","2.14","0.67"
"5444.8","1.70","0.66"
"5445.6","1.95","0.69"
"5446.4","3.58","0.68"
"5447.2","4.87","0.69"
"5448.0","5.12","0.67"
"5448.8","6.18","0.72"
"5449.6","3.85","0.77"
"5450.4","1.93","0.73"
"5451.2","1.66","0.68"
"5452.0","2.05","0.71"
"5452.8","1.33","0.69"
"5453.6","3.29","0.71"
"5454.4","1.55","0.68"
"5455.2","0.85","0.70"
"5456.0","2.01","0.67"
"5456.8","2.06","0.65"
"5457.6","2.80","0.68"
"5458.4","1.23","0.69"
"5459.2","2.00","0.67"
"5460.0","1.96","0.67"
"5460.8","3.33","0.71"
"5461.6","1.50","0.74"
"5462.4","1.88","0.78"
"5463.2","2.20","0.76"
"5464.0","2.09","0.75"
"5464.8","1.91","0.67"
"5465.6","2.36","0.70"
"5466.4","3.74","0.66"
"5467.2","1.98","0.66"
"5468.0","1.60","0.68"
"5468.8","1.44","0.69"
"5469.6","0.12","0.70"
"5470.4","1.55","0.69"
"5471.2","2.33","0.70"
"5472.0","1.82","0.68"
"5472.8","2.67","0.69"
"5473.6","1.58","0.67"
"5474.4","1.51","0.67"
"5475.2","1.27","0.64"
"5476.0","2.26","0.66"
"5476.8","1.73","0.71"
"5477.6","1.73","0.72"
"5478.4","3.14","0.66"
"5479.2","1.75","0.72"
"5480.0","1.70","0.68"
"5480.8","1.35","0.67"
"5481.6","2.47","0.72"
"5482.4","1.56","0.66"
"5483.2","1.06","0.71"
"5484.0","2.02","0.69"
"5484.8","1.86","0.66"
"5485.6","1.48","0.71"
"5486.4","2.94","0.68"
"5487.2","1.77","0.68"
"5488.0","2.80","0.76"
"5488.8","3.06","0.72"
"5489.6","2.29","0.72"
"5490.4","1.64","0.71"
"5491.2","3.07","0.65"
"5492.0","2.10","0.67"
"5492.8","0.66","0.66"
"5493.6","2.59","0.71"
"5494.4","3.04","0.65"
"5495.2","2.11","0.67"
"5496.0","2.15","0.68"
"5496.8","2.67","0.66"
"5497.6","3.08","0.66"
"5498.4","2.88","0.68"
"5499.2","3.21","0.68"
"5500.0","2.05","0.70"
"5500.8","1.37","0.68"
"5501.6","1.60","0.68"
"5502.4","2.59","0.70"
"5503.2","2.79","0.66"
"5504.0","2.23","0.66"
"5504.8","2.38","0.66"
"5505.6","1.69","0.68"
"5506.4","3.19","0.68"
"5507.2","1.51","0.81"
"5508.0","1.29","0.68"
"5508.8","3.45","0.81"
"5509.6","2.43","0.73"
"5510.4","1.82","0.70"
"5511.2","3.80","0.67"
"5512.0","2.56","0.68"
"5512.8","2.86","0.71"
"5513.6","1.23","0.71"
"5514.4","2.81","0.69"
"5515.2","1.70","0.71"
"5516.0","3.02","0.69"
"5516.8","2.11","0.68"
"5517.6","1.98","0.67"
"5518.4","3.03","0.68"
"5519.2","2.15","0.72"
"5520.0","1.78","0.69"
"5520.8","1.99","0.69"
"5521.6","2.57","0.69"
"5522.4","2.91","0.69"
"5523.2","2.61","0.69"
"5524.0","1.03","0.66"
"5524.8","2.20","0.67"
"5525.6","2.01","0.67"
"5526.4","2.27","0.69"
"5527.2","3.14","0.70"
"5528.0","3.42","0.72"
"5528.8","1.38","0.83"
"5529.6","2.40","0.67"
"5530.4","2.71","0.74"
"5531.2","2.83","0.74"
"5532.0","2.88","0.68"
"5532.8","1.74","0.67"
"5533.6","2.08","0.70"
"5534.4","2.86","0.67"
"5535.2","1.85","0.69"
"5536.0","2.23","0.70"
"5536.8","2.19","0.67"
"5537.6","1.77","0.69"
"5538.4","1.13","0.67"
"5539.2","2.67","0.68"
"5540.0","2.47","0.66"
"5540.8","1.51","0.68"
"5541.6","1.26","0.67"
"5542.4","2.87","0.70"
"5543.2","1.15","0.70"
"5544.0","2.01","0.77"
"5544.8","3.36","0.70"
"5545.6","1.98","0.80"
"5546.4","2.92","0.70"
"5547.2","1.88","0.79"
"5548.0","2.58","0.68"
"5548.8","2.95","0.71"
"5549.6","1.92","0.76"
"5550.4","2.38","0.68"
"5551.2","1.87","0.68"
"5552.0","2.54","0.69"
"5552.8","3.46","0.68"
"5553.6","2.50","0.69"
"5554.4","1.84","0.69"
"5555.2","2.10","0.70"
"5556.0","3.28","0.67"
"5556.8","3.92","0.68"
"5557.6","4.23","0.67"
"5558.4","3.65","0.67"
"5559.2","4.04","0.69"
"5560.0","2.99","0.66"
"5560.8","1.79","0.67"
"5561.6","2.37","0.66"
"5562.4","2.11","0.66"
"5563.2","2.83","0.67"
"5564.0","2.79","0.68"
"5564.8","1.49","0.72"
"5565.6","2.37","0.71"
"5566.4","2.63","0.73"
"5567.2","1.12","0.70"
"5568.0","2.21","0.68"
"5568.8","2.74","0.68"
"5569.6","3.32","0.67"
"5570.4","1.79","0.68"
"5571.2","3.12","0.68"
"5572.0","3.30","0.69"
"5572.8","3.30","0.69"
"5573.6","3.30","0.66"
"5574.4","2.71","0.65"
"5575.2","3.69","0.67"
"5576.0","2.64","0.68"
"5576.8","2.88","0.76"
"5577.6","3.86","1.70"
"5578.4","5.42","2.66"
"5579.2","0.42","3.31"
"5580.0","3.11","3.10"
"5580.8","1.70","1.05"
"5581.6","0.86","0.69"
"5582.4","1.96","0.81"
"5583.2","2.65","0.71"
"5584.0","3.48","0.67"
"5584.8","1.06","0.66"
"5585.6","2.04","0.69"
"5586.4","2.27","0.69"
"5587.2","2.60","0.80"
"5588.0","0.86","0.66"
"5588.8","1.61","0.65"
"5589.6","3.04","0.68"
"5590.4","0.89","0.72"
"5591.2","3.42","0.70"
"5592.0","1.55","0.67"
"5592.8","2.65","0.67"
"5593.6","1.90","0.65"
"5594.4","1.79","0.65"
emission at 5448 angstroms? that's H-beta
